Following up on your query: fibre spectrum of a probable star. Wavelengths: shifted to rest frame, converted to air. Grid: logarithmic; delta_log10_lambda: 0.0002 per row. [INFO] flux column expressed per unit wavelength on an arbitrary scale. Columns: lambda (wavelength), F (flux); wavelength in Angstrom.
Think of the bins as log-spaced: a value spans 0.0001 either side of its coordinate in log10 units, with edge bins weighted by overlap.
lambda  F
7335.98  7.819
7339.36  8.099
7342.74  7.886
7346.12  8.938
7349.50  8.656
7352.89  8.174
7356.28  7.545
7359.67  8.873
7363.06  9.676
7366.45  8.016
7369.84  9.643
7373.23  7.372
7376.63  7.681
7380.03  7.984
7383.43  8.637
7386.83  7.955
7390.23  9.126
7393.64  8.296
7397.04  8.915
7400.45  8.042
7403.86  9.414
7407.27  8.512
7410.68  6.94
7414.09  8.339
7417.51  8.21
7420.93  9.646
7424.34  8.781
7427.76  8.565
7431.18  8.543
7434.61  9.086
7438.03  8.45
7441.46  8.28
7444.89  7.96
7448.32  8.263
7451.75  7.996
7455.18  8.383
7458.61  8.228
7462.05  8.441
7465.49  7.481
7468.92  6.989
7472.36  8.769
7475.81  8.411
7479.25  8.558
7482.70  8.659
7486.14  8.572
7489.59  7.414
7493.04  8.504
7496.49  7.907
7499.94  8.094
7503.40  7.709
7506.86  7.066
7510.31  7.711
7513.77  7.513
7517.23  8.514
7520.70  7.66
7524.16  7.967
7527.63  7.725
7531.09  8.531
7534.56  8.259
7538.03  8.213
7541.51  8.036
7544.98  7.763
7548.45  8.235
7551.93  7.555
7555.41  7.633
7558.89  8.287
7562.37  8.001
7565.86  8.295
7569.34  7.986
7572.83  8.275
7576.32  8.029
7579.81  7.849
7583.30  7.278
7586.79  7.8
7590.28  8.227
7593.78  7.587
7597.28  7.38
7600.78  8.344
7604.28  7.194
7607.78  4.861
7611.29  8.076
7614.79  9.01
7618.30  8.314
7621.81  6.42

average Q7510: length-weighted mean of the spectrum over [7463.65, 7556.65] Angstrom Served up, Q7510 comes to 7.98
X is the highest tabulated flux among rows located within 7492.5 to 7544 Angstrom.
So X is 8.531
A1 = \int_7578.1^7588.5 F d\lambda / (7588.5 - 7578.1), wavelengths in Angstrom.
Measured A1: 7.64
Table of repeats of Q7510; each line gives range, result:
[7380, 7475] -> 8.37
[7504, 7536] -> 7.87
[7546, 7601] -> 7.91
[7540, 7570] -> 7.98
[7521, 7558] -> 7.99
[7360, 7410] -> 8.5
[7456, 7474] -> 8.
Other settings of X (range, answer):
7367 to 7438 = 9.646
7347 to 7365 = 9.676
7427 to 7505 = 9.086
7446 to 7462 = 8.383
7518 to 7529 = 7.967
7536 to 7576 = 8.295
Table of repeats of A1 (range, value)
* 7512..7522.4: 7.89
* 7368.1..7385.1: 8.26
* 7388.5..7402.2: 8.59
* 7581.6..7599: 7.66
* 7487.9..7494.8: 7.96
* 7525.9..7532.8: 8.14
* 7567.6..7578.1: 8.09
